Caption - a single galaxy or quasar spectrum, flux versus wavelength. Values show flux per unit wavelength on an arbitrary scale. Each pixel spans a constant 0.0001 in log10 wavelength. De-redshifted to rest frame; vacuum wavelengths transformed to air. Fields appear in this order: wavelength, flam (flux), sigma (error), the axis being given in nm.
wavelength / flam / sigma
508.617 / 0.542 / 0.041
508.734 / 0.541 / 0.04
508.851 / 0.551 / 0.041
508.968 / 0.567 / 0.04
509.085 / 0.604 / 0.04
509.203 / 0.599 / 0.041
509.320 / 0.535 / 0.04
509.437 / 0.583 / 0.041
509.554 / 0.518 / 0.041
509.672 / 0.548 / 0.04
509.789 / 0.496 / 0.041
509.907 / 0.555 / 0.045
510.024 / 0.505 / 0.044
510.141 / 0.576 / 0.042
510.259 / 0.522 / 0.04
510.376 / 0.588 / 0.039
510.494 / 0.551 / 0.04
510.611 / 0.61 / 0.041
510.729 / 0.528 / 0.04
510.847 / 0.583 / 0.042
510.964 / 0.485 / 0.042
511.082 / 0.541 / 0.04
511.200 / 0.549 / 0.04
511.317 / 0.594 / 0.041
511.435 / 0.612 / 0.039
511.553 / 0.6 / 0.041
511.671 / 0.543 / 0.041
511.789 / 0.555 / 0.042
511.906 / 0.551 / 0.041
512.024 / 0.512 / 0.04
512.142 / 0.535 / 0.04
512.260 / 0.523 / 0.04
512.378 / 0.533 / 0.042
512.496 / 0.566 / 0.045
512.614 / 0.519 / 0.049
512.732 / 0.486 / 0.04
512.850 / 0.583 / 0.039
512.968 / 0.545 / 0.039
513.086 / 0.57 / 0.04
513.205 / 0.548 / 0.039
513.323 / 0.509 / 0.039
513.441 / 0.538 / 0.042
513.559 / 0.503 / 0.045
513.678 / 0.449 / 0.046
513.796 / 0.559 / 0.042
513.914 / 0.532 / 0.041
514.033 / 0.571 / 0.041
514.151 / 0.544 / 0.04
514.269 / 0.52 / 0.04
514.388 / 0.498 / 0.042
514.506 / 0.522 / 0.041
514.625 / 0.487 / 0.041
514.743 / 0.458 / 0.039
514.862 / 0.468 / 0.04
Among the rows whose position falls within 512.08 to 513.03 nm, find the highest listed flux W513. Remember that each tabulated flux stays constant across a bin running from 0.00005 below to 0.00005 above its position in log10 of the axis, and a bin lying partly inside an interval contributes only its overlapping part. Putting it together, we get 0.583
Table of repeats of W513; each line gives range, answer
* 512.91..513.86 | 0.57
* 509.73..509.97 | 0.555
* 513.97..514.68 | 0.571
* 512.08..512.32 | 0.535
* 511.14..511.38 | 0.594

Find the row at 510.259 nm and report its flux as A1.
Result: 0.522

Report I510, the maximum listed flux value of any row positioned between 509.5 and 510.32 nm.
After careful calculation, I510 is 0.576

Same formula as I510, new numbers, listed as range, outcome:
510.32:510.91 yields 0.61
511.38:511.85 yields 0.612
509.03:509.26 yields 0.604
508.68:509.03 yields 0.567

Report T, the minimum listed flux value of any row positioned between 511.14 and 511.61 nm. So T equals 0.549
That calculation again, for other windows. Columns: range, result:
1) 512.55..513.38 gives 0.486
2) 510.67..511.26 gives 0.485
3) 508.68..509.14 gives 0.541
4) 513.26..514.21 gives 0.449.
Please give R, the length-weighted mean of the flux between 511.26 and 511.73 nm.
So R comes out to 0.586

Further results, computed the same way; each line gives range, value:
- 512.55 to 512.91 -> 0.53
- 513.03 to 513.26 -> 0.557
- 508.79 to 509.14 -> 0.574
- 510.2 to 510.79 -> 0.559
